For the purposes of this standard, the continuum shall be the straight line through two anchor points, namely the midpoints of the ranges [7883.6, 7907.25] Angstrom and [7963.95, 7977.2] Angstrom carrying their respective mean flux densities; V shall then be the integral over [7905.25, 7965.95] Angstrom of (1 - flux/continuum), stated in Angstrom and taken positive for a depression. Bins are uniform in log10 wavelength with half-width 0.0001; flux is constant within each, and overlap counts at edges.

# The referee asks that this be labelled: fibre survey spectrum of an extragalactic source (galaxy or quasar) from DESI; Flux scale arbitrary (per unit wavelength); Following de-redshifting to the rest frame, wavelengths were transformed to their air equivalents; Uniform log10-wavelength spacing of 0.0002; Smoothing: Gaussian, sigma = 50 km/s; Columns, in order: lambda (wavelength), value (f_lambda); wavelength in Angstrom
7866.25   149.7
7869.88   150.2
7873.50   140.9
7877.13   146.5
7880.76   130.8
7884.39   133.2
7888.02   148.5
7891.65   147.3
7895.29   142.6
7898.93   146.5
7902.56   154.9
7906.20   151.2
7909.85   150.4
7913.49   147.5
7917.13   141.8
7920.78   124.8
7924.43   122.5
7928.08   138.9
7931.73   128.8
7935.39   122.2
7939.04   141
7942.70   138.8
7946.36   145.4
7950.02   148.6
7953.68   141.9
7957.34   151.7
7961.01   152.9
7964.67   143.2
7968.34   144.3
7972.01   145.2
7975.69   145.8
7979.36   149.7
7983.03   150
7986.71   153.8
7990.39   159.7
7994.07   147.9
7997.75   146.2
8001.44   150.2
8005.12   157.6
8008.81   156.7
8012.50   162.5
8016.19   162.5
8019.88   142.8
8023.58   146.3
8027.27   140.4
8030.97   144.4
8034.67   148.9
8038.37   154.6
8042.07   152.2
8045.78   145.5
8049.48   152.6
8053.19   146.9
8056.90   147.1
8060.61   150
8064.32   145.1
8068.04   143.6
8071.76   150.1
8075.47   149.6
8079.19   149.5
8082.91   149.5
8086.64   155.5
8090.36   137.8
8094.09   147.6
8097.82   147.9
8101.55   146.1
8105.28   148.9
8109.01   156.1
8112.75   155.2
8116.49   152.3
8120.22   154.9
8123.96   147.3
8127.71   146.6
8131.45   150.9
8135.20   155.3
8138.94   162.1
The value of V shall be 2.12 Angstrom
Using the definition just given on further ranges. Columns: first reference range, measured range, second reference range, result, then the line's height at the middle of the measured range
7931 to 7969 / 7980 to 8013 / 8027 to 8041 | -1.8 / 145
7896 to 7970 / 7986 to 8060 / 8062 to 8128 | -2.5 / 146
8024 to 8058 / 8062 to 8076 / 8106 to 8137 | 0.2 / 149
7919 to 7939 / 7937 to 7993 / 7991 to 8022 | -2.9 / 140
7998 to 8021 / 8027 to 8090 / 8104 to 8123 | 2.4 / 154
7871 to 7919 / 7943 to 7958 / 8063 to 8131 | 0.0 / 146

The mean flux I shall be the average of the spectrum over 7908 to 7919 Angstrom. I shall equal 146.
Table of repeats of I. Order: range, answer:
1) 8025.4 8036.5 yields 145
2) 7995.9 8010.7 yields 153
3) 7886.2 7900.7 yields 146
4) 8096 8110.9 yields 150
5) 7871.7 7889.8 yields 140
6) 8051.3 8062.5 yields 148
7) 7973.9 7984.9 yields 149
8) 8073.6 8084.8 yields 150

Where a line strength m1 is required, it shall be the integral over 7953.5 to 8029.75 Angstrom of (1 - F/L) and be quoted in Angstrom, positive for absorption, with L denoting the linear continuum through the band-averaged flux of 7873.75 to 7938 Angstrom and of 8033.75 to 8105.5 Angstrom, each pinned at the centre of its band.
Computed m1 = -3.1 Angstrom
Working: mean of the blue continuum 140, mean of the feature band 150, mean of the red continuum 148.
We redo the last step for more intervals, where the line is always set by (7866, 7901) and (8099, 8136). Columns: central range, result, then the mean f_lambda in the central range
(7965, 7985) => 0.0 Angstrom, 147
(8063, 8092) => 0.4 Angstrom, 148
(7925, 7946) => 1.6 Angstrom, 134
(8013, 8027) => -0.2 Angstrom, 151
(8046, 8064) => 0.1 Angstrom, 149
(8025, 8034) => 0.3 Angstrom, 143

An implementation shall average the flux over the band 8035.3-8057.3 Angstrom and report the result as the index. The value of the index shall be 150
